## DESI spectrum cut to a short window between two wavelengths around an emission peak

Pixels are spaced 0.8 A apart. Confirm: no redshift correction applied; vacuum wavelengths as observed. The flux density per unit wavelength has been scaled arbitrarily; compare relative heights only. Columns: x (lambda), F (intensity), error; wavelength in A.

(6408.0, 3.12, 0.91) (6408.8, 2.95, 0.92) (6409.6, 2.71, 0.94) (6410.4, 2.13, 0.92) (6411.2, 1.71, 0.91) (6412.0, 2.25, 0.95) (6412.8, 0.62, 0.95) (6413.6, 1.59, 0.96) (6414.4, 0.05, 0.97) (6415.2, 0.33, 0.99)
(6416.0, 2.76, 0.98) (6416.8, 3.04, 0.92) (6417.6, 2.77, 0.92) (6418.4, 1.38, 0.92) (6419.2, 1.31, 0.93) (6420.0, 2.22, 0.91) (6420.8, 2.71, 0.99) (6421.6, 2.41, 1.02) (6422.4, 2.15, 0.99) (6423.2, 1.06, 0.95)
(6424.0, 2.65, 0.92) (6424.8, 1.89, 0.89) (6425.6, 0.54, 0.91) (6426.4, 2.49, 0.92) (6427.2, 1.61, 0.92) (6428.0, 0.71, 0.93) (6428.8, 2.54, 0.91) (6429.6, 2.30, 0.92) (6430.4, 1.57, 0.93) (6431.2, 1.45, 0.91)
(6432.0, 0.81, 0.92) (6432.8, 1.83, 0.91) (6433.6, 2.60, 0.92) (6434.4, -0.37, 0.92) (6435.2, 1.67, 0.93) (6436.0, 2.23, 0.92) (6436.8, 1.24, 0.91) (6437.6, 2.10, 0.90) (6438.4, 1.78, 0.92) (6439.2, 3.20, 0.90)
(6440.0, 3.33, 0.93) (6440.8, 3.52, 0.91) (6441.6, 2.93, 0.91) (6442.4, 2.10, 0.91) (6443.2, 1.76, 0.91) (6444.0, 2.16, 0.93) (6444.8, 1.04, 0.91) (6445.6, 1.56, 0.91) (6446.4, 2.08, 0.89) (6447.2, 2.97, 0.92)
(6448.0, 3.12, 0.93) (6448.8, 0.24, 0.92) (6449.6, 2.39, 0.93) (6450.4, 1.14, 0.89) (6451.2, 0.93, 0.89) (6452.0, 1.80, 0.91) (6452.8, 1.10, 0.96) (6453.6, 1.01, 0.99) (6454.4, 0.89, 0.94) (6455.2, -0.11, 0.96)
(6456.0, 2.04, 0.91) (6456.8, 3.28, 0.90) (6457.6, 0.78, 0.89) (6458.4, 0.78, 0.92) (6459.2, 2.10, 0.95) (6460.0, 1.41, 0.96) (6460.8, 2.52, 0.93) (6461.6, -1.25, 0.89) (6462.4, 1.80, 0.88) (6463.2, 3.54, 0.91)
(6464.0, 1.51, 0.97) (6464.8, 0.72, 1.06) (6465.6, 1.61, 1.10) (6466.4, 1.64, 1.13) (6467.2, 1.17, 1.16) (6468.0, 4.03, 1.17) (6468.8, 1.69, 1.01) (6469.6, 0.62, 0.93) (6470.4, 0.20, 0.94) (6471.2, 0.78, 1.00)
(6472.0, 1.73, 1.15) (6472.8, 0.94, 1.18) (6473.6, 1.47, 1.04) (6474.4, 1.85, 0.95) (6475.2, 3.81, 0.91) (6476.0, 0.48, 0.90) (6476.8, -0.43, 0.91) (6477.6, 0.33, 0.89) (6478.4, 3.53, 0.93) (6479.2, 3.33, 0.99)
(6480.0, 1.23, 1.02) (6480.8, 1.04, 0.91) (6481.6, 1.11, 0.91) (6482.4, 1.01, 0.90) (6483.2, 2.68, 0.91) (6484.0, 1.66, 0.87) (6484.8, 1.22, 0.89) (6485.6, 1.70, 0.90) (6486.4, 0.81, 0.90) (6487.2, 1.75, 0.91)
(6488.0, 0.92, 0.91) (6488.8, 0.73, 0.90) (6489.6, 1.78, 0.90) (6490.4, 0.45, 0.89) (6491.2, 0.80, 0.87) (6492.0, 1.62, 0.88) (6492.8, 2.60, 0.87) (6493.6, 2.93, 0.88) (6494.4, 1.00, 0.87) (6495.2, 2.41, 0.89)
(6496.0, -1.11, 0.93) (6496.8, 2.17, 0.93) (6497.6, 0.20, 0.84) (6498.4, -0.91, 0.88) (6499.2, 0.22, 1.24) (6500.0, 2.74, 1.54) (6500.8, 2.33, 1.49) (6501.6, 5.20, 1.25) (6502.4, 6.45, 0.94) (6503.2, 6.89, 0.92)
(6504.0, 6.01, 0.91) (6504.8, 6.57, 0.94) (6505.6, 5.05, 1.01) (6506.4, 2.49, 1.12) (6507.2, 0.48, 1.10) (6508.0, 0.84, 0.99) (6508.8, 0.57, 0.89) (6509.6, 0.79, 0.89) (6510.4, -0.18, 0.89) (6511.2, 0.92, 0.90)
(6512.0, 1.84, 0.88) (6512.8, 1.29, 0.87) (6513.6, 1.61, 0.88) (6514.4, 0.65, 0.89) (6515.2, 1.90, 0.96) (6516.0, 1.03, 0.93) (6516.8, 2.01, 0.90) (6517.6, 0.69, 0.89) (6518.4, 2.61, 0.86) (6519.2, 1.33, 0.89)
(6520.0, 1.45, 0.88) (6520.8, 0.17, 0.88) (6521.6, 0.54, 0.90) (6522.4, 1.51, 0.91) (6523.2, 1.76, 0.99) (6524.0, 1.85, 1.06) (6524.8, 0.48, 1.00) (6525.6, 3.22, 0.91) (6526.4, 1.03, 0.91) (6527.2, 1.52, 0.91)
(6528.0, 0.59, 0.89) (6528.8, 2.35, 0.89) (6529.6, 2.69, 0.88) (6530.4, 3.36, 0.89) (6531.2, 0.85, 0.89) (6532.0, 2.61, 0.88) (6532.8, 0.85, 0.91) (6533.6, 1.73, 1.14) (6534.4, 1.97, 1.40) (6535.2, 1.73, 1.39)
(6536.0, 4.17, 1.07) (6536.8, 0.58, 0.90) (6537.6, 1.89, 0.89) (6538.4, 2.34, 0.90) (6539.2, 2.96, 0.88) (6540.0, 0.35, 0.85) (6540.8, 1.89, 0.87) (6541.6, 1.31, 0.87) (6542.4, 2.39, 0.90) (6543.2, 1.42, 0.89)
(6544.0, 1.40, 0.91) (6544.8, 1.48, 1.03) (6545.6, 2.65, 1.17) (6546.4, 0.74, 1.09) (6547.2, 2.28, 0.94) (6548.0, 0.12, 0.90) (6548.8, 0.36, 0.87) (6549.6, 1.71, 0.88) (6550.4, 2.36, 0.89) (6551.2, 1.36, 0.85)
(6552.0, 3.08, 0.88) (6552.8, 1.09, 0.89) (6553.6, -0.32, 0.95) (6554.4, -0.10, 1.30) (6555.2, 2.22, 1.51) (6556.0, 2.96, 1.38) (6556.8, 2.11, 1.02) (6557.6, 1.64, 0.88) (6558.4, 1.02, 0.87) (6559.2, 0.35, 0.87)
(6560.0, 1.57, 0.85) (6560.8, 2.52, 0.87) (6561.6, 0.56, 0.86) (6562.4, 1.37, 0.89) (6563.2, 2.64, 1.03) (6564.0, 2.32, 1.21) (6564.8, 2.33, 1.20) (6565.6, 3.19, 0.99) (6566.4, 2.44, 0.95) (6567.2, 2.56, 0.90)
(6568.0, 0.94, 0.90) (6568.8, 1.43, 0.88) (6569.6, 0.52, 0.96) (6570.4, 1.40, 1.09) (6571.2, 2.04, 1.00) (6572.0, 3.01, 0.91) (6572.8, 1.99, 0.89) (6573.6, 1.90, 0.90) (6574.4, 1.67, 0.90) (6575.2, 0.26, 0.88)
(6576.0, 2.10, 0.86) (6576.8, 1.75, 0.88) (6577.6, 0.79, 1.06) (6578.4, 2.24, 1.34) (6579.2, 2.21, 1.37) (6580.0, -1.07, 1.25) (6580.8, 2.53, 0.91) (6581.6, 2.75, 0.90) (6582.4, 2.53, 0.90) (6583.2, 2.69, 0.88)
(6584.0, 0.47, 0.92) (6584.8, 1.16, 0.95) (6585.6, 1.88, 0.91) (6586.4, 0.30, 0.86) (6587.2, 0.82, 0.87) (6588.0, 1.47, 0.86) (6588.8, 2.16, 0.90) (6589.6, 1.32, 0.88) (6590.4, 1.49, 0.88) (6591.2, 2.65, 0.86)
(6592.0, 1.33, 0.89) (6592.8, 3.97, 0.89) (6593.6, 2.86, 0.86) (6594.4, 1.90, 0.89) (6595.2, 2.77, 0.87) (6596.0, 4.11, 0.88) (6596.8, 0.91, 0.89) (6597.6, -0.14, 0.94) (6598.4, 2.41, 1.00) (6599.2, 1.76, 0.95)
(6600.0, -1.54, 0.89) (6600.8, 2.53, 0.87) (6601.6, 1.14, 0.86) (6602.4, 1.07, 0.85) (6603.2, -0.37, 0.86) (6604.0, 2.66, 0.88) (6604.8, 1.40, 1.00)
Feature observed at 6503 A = [O III] 5007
